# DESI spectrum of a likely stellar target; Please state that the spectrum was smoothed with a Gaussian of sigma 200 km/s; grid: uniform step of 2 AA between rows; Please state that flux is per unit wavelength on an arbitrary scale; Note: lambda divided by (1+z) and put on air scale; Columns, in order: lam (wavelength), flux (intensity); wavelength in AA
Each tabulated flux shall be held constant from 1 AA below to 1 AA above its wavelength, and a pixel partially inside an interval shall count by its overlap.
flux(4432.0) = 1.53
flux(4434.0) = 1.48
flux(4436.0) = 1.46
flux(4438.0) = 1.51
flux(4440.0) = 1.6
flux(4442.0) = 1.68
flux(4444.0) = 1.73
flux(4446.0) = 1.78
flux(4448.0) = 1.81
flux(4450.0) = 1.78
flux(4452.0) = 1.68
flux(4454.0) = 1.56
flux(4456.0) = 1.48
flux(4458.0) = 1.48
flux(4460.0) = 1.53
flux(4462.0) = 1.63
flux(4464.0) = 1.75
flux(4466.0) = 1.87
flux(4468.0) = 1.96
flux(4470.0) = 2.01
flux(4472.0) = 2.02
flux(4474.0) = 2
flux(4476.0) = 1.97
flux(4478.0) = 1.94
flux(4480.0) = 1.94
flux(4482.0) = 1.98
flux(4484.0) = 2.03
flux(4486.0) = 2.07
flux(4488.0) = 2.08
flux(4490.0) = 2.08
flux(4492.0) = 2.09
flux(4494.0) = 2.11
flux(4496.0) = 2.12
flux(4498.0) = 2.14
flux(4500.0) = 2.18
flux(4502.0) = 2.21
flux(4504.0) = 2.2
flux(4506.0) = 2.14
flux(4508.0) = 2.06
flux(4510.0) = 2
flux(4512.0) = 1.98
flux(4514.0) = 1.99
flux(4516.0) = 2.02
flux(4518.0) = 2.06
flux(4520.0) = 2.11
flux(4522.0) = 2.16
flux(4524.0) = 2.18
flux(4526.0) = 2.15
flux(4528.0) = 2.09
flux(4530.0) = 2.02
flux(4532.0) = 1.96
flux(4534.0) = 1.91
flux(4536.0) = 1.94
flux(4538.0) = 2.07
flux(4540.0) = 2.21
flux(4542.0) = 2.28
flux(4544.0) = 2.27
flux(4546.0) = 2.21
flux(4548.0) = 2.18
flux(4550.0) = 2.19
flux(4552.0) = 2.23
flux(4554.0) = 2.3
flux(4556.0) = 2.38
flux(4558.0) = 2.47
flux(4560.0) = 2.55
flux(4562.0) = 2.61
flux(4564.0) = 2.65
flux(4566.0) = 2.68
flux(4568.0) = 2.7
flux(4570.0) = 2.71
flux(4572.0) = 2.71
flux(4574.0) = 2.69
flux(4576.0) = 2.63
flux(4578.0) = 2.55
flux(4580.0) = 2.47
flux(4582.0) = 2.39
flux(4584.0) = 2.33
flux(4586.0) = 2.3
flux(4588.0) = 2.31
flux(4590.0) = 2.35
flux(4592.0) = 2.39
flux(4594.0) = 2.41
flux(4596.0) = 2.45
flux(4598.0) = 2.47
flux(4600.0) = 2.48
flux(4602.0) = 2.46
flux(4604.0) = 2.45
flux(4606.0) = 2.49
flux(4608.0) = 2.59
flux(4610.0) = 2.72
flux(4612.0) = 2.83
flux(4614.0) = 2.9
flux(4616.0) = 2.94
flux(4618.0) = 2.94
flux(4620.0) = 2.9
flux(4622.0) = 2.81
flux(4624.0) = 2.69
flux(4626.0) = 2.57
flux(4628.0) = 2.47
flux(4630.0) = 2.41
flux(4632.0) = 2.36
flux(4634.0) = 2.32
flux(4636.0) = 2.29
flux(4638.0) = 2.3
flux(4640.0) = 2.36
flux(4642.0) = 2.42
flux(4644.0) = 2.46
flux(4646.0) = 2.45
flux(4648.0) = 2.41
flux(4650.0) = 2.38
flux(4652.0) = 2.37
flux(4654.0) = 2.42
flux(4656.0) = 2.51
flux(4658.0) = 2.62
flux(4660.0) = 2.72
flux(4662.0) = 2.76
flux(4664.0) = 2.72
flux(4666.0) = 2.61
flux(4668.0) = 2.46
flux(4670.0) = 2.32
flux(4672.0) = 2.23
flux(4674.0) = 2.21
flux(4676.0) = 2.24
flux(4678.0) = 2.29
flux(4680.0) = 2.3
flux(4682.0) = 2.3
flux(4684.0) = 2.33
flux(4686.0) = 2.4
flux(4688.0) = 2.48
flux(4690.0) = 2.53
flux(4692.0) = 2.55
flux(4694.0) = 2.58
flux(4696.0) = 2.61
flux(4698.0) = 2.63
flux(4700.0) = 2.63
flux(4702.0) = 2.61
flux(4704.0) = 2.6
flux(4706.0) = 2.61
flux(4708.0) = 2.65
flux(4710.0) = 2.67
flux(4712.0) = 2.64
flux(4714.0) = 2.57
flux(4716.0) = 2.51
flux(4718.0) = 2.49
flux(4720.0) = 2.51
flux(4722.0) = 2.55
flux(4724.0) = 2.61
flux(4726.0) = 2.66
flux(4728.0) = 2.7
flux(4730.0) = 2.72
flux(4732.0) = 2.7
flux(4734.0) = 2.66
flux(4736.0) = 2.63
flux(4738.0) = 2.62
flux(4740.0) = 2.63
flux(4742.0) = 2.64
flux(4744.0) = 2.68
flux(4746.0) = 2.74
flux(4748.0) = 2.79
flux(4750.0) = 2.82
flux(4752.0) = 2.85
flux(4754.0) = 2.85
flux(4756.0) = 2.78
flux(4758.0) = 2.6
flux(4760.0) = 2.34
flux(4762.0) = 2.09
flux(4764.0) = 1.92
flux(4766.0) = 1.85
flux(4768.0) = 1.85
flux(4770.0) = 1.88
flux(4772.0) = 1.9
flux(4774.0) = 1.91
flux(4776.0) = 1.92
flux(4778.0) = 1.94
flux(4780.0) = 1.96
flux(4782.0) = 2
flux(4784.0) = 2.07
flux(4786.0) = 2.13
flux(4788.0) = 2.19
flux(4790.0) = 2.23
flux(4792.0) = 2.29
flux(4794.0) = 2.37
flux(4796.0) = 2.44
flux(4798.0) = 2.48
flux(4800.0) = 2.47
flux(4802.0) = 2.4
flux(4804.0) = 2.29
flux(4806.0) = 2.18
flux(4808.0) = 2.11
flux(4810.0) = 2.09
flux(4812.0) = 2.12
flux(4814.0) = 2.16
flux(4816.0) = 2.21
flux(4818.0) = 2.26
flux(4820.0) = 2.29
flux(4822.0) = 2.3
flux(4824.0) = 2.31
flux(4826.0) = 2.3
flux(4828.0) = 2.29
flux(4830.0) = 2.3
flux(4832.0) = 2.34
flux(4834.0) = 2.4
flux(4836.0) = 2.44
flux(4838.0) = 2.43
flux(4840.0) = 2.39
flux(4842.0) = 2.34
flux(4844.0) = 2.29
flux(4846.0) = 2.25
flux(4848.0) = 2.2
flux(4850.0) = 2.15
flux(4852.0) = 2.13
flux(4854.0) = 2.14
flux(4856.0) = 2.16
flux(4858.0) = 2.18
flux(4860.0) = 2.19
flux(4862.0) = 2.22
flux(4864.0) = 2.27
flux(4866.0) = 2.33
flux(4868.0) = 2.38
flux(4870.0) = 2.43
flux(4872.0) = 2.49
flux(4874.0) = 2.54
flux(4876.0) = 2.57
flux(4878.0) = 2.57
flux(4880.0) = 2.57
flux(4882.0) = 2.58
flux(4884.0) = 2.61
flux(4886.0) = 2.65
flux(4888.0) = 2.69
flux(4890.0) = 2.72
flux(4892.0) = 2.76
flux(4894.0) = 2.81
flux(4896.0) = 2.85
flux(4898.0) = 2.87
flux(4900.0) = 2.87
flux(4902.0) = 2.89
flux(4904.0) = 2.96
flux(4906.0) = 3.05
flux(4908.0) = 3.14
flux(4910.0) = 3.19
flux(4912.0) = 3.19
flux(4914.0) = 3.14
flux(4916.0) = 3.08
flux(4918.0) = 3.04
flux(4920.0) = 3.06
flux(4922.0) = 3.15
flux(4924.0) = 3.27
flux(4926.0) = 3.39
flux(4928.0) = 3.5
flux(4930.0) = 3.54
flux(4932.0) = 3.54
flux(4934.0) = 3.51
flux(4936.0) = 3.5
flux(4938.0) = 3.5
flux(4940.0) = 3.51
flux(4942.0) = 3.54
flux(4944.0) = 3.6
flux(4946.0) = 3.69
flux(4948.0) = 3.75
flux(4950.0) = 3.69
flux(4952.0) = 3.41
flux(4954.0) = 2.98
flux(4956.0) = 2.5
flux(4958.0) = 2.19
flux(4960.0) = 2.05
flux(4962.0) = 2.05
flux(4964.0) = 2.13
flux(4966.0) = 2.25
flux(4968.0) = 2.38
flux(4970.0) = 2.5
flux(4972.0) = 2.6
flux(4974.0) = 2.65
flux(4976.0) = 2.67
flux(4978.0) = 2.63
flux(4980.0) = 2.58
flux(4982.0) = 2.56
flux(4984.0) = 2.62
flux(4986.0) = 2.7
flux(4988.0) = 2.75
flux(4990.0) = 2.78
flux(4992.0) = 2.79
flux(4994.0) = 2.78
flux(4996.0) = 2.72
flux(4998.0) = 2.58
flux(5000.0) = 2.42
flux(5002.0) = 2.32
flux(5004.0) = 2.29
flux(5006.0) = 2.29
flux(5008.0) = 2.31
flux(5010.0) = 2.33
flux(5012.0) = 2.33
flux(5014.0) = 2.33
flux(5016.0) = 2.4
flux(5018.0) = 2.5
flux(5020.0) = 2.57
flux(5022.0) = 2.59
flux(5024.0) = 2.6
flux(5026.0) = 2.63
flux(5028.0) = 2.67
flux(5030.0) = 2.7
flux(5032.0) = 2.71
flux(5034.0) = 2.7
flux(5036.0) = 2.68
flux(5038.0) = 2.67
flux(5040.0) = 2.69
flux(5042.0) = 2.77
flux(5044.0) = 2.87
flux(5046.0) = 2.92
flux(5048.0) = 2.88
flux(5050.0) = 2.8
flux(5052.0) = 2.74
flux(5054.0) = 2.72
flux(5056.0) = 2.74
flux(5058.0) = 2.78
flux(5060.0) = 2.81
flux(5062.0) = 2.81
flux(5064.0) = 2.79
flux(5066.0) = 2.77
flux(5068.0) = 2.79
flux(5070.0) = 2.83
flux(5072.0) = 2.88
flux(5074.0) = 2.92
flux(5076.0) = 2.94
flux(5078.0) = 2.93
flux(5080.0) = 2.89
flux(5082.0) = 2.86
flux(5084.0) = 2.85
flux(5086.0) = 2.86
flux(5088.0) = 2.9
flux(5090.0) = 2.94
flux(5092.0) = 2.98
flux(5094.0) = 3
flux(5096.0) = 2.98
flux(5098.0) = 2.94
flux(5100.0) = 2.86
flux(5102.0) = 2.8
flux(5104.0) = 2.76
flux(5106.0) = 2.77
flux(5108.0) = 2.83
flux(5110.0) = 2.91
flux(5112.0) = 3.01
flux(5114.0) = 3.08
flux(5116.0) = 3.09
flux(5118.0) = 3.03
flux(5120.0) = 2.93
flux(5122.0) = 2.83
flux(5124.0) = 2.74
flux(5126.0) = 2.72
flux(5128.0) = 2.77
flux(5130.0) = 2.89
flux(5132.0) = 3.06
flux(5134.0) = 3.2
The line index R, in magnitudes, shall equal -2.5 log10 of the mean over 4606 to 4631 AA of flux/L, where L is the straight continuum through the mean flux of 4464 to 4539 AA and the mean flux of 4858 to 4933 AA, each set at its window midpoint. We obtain -0.193 mag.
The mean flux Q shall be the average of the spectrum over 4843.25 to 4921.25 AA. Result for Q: 2.62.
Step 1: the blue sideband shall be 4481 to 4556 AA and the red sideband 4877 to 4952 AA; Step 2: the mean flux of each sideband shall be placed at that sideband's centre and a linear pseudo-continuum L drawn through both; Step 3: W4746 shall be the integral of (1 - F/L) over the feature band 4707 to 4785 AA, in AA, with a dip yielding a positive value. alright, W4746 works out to 7.6 AA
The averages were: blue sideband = 2.11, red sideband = 3.14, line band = 2.43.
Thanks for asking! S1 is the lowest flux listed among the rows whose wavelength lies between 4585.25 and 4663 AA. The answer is 2.29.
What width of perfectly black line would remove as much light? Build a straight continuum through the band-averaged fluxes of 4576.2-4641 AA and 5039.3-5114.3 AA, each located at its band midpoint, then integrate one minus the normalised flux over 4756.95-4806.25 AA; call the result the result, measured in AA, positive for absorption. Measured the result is 9.29 AA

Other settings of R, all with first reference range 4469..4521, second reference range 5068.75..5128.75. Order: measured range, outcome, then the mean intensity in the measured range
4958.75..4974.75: 0.17 mag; 2.32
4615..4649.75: -0.13 mag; 2.53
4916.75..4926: -0.19 mag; 3.16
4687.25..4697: -0.10 mag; 2.55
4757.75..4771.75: 0.19 mag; 2.04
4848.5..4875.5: 0.13 mag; 2.28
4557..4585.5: -0.19 mag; 2.58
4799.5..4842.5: 0.10 mag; 2.29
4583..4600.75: -0.09 mag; 2.39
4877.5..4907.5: -0.07 mag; 2.77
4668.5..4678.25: 0.02 mag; 2.27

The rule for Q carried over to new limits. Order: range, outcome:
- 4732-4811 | 2.33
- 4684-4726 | 2.57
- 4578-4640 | 2.52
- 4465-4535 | 2.05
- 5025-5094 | 2.81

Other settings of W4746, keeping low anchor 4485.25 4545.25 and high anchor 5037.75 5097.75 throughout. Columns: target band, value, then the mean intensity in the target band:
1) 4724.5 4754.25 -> -3.79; 2.71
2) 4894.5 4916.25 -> -3.21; 3.01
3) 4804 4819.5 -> 2.02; 2.17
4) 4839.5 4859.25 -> 2.57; 2.22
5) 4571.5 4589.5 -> -2.40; 2.48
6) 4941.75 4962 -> -2.89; 3.07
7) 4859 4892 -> 1.15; 2.5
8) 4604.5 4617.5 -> -3.00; 2.74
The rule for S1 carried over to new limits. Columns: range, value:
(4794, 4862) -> 2.09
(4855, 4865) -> 2.16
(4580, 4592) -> 2.3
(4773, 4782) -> 1.91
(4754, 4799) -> 1.85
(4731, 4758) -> 2.6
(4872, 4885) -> 2.49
